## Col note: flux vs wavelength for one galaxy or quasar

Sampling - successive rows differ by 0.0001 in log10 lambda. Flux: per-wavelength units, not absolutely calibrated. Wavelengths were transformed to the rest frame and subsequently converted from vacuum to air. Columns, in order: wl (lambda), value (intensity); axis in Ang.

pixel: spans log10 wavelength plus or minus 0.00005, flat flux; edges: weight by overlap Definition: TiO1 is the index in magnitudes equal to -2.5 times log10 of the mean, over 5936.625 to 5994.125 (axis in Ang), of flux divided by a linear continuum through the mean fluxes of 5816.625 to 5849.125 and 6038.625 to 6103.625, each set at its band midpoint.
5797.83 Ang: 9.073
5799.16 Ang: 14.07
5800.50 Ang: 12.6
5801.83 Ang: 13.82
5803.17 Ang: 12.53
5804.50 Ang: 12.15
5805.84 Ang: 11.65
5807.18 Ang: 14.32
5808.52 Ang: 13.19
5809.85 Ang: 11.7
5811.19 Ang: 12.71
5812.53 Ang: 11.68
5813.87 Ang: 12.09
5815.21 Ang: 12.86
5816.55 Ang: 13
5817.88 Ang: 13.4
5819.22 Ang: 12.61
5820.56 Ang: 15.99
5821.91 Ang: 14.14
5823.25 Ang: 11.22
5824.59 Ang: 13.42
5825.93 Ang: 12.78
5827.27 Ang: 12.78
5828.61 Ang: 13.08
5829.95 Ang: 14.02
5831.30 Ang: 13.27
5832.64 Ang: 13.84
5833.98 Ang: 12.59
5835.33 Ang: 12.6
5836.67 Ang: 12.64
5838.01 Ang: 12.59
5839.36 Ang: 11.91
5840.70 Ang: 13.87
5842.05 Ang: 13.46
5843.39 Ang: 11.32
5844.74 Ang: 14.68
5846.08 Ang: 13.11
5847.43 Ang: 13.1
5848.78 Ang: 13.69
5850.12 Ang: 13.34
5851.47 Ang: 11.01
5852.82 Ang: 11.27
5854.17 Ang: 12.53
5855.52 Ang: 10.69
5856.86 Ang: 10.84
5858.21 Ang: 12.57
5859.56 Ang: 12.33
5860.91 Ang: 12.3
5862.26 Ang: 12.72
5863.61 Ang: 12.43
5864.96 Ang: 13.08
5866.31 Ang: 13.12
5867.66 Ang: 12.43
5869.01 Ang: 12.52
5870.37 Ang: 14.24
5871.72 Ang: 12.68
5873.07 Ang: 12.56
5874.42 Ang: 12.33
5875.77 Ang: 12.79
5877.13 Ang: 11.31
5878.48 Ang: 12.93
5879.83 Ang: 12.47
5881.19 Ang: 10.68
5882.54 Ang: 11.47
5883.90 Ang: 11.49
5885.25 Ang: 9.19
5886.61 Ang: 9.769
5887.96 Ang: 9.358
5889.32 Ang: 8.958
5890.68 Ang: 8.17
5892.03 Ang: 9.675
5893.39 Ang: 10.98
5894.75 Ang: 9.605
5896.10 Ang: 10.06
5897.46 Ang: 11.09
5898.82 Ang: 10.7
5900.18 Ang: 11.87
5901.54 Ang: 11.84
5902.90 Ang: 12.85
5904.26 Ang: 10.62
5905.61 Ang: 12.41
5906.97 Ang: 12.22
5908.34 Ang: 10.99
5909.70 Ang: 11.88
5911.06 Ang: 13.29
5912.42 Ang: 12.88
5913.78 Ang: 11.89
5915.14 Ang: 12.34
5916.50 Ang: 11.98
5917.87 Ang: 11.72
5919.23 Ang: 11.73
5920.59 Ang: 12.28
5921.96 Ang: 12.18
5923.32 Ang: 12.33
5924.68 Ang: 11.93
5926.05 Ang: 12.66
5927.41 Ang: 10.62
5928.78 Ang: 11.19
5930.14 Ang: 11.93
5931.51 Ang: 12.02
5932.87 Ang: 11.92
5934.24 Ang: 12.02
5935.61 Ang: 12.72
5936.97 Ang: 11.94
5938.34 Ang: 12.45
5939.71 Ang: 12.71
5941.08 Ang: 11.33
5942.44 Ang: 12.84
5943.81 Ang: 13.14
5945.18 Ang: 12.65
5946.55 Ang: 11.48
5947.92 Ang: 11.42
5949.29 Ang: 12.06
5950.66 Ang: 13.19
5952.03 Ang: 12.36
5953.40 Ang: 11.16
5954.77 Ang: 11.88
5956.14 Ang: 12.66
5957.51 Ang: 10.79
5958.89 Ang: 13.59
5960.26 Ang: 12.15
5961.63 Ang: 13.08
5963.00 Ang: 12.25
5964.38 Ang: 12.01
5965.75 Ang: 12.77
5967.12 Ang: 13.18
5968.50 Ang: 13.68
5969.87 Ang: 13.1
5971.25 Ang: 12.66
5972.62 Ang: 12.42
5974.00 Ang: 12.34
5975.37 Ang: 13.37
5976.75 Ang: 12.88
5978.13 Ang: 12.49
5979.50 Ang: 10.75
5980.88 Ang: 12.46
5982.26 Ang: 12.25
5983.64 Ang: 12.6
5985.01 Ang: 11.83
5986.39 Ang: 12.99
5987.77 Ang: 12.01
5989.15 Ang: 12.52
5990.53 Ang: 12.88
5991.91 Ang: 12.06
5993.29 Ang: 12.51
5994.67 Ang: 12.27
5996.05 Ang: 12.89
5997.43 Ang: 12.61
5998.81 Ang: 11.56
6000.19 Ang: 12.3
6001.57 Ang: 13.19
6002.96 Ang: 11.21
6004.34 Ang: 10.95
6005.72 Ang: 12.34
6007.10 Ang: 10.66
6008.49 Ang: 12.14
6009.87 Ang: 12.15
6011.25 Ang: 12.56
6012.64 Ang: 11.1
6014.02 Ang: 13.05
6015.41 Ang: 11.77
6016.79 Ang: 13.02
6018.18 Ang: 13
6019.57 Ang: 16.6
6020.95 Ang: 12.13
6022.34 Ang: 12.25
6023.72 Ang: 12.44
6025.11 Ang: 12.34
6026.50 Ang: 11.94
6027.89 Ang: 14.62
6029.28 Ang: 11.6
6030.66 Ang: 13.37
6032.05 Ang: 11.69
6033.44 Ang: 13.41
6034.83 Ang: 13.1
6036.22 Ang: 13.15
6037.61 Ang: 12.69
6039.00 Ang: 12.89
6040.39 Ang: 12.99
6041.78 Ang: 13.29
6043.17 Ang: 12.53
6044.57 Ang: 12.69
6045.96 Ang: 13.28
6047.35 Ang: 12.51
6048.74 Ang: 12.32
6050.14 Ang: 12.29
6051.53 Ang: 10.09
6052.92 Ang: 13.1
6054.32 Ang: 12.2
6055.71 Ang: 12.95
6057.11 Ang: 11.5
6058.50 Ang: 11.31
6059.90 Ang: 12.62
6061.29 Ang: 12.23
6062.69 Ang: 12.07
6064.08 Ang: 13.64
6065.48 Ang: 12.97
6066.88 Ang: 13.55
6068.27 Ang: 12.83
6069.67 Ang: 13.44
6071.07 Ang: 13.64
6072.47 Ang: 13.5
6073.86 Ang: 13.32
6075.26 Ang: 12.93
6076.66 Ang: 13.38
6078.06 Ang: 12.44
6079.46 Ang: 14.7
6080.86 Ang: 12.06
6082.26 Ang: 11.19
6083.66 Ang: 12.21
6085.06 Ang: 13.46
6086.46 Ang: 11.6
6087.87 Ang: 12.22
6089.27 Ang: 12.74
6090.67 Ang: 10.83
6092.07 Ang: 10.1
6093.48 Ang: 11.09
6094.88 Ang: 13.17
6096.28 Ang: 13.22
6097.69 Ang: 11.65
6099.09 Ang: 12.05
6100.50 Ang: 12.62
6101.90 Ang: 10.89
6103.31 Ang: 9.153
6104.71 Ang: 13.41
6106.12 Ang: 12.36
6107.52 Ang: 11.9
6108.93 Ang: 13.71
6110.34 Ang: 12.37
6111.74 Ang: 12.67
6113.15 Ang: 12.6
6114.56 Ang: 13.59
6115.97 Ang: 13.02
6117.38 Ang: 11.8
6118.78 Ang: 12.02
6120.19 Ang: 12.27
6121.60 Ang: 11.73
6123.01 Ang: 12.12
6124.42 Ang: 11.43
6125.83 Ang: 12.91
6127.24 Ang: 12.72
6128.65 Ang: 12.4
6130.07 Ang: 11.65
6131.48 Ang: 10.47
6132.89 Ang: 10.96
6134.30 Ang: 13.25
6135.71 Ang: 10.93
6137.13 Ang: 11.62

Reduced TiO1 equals 0.03 mag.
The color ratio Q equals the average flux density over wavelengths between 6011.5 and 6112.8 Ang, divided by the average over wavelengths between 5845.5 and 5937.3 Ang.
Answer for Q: 1.1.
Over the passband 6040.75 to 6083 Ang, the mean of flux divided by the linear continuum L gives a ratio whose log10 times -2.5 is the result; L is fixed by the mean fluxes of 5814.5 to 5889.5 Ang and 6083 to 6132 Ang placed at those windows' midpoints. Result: -0.044 mag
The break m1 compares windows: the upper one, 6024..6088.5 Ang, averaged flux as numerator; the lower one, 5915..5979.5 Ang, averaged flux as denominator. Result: 1.0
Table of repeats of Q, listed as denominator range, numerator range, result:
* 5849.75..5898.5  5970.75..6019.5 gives 1.07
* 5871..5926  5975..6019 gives 1.07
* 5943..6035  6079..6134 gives 0.97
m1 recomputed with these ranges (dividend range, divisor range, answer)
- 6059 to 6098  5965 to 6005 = 1.01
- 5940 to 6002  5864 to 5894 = 1.08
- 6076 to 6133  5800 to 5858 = 0.95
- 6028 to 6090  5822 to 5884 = 1.01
